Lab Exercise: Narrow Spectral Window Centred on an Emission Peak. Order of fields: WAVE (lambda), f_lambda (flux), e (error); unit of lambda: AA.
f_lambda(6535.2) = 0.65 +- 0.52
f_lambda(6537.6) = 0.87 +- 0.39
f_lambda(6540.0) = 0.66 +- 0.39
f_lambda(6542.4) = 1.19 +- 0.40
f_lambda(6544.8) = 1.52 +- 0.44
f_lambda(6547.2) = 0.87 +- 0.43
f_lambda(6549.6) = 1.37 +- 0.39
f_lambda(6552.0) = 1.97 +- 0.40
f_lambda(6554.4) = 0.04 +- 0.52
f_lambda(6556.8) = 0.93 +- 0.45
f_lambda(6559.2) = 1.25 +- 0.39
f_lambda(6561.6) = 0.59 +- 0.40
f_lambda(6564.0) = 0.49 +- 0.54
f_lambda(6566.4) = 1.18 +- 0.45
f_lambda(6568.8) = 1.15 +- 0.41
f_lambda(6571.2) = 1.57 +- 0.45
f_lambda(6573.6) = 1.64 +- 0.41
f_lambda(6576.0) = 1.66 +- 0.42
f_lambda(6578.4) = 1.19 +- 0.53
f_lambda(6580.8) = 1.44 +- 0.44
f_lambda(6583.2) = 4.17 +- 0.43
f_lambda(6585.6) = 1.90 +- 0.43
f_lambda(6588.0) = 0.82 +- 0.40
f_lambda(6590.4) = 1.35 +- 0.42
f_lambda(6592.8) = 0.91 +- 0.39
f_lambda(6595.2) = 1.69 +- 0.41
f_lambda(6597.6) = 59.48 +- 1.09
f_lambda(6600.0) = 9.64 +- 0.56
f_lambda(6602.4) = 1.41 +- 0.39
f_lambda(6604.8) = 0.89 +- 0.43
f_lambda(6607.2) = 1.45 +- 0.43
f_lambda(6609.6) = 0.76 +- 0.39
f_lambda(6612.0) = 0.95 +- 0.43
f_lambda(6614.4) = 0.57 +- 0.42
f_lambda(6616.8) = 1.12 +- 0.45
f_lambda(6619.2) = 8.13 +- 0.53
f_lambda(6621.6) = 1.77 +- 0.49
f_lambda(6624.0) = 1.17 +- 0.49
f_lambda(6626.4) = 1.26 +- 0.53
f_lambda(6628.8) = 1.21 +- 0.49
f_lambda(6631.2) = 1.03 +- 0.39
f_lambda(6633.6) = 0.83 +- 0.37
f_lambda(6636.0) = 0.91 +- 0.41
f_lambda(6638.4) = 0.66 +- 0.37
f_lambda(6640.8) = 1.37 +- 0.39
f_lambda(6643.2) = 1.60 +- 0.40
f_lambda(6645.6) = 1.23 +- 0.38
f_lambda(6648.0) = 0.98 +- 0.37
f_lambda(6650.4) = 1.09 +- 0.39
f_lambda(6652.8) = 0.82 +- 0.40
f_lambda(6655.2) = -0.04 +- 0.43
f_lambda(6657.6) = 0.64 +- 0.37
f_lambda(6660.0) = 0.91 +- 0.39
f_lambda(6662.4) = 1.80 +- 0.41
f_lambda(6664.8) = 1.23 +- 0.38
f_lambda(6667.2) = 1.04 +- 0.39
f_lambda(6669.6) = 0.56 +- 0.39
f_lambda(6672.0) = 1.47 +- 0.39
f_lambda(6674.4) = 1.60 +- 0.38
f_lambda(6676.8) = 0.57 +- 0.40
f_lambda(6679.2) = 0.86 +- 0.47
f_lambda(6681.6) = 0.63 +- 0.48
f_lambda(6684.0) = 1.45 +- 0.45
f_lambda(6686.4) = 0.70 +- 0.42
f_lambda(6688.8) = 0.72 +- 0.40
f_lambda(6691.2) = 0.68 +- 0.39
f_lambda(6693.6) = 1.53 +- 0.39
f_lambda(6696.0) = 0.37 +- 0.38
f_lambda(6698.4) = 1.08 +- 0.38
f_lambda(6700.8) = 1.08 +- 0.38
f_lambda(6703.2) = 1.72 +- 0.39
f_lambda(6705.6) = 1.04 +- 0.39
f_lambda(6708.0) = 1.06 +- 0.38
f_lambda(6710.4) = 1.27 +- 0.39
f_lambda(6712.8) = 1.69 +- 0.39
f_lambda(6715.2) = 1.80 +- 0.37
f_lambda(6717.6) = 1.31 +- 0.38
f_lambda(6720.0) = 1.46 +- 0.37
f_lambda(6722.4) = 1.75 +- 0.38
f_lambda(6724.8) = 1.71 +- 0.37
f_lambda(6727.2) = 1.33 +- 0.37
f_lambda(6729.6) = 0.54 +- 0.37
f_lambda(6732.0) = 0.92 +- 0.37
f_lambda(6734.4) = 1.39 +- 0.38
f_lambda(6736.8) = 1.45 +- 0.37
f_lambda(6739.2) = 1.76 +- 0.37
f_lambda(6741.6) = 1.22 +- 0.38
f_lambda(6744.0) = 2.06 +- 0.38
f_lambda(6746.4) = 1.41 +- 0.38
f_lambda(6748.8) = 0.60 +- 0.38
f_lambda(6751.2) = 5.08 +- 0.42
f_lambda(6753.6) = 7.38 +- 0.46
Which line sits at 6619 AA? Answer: [N II] 6583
